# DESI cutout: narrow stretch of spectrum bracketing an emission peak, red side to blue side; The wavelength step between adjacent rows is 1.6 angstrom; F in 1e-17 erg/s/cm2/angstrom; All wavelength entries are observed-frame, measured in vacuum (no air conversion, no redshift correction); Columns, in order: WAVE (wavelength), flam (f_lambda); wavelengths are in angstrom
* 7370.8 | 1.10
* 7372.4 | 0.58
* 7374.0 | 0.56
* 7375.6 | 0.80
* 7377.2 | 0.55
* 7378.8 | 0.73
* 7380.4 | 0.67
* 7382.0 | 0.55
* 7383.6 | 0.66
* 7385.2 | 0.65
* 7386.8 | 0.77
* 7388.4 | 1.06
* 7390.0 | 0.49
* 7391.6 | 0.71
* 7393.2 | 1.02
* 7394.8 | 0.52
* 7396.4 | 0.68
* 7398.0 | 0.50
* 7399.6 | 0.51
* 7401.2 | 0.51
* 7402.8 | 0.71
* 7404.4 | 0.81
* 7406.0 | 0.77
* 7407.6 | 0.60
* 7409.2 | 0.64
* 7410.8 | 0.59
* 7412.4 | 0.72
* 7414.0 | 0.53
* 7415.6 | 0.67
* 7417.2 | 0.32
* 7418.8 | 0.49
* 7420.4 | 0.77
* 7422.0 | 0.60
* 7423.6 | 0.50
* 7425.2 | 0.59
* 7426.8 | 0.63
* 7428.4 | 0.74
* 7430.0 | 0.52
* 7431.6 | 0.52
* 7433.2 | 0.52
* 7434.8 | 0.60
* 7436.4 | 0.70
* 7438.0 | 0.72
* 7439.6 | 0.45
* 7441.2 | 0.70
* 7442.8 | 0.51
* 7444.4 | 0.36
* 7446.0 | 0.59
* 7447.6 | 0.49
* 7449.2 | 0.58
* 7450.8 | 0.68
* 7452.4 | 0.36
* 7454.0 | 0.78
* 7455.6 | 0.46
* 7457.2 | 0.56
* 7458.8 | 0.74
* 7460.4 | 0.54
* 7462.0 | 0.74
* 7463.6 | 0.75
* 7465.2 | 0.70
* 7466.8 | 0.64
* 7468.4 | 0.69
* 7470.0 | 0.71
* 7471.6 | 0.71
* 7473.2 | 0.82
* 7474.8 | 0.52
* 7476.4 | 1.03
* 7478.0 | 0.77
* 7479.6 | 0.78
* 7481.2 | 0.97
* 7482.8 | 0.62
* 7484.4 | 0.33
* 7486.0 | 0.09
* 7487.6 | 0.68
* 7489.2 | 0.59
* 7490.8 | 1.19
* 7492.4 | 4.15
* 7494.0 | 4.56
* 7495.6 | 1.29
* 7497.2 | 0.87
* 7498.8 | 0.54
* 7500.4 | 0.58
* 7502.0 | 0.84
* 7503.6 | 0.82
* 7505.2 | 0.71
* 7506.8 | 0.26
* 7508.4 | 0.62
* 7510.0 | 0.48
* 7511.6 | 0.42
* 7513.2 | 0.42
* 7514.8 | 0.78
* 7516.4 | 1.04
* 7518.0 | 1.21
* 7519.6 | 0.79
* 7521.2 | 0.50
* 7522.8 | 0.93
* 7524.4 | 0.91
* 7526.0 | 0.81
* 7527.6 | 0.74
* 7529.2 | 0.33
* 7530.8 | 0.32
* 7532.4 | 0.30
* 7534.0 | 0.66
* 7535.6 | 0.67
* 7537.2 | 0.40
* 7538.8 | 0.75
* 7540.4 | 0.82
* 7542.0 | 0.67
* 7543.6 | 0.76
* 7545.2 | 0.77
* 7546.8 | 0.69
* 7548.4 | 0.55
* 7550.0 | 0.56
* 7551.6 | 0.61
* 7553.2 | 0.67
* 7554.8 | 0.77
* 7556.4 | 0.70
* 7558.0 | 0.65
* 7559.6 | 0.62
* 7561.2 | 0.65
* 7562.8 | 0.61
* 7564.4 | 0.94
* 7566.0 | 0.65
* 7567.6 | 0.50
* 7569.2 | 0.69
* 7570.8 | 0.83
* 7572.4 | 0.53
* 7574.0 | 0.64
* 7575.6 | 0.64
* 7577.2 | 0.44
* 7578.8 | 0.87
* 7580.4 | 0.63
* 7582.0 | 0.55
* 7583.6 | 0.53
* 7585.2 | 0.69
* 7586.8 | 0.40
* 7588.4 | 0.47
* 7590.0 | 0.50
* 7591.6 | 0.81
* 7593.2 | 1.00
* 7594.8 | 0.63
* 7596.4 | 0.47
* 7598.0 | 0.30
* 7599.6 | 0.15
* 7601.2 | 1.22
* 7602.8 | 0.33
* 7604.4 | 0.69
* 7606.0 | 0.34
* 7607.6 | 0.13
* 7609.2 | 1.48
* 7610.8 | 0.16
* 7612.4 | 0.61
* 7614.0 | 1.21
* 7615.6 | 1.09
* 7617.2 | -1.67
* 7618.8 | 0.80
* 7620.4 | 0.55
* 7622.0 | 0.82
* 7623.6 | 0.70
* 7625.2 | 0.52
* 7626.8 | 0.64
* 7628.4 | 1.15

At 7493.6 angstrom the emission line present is H-alpha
